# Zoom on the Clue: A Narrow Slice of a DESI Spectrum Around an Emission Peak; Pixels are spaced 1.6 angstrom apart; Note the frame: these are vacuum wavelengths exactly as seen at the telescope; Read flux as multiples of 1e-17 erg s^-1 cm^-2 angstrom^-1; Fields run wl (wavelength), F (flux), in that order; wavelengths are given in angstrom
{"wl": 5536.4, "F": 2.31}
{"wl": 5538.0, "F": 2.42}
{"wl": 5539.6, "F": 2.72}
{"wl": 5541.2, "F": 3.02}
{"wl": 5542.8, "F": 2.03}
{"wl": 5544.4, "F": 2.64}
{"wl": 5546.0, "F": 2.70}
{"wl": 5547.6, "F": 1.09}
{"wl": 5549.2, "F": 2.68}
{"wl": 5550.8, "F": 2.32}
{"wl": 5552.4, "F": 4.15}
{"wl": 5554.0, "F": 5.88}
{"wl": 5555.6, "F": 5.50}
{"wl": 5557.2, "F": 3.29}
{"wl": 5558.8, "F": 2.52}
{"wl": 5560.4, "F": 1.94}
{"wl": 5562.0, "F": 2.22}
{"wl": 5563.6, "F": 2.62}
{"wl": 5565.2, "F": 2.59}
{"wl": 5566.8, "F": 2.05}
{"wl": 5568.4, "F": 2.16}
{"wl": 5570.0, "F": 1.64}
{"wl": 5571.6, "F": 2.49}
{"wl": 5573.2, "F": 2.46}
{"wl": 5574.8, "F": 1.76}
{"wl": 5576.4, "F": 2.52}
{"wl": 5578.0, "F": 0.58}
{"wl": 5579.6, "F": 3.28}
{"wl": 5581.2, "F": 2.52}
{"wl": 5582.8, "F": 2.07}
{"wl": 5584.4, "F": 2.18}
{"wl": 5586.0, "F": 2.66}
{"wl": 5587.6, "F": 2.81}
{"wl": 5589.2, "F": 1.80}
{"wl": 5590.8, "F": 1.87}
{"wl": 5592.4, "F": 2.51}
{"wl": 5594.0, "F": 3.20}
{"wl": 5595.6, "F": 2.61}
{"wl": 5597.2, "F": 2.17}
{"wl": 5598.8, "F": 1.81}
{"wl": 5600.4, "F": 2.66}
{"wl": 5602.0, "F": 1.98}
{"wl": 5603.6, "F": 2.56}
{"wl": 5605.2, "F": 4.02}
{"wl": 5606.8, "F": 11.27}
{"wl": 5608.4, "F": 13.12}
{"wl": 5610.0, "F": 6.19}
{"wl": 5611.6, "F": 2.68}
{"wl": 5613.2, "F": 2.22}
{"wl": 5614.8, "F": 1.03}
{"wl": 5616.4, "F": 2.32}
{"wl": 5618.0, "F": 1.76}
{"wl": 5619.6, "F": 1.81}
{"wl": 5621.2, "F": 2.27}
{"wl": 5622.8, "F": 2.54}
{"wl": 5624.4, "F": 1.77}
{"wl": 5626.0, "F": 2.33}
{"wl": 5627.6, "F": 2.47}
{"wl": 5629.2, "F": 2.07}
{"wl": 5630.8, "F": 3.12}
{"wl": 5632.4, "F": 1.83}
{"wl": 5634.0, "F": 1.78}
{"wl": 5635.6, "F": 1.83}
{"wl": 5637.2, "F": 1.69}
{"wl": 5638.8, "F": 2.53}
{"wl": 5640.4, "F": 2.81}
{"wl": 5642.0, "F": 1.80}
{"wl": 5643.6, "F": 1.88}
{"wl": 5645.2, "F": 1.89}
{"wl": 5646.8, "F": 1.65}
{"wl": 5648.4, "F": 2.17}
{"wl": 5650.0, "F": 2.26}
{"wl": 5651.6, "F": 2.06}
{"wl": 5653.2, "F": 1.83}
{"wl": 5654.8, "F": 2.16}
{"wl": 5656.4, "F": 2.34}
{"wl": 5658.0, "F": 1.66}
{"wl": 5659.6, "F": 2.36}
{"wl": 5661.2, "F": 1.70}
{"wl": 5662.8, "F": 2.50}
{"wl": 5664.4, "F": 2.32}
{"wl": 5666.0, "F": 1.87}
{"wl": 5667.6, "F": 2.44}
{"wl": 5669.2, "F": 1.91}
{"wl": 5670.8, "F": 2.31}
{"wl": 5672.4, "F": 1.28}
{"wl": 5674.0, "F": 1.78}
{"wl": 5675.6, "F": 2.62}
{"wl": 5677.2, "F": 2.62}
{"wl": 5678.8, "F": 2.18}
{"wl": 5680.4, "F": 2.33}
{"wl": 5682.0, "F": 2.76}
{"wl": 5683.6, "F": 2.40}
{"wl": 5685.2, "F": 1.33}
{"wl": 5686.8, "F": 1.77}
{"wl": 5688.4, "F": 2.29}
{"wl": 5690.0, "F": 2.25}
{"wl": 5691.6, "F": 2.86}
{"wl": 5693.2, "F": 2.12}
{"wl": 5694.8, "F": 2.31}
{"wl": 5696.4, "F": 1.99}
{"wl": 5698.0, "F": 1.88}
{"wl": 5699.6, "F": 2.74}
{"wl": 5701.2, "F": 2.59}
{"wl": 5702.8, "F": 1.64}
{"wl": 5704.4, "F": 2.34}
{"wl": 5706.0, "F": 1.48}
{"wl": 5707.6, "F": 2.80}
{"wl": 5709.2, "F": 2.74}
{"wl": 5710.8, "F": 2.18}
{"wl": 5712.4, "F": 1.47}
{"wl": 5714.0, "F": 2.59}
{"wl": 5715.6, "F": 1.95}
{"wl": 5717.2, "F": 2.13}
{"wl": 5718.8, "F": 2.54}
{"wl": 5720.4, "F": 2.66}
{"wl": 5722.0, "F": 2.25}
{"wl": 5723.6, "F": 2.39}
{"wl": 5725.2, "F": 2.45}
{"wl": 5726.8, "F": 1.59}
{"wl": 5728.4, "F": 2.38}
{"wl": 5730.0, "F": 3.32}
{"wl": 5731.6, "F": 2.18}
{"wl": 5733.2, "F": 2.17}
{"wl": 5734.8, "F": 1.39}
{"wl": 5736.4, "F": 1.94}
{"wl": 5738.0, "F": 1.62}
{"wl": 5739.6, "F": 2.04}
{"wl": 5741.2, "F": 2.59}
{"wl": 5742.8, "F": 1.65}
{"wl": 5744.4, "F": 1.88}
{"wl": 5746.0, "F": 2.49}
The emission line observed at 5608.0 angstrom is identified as [O III]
